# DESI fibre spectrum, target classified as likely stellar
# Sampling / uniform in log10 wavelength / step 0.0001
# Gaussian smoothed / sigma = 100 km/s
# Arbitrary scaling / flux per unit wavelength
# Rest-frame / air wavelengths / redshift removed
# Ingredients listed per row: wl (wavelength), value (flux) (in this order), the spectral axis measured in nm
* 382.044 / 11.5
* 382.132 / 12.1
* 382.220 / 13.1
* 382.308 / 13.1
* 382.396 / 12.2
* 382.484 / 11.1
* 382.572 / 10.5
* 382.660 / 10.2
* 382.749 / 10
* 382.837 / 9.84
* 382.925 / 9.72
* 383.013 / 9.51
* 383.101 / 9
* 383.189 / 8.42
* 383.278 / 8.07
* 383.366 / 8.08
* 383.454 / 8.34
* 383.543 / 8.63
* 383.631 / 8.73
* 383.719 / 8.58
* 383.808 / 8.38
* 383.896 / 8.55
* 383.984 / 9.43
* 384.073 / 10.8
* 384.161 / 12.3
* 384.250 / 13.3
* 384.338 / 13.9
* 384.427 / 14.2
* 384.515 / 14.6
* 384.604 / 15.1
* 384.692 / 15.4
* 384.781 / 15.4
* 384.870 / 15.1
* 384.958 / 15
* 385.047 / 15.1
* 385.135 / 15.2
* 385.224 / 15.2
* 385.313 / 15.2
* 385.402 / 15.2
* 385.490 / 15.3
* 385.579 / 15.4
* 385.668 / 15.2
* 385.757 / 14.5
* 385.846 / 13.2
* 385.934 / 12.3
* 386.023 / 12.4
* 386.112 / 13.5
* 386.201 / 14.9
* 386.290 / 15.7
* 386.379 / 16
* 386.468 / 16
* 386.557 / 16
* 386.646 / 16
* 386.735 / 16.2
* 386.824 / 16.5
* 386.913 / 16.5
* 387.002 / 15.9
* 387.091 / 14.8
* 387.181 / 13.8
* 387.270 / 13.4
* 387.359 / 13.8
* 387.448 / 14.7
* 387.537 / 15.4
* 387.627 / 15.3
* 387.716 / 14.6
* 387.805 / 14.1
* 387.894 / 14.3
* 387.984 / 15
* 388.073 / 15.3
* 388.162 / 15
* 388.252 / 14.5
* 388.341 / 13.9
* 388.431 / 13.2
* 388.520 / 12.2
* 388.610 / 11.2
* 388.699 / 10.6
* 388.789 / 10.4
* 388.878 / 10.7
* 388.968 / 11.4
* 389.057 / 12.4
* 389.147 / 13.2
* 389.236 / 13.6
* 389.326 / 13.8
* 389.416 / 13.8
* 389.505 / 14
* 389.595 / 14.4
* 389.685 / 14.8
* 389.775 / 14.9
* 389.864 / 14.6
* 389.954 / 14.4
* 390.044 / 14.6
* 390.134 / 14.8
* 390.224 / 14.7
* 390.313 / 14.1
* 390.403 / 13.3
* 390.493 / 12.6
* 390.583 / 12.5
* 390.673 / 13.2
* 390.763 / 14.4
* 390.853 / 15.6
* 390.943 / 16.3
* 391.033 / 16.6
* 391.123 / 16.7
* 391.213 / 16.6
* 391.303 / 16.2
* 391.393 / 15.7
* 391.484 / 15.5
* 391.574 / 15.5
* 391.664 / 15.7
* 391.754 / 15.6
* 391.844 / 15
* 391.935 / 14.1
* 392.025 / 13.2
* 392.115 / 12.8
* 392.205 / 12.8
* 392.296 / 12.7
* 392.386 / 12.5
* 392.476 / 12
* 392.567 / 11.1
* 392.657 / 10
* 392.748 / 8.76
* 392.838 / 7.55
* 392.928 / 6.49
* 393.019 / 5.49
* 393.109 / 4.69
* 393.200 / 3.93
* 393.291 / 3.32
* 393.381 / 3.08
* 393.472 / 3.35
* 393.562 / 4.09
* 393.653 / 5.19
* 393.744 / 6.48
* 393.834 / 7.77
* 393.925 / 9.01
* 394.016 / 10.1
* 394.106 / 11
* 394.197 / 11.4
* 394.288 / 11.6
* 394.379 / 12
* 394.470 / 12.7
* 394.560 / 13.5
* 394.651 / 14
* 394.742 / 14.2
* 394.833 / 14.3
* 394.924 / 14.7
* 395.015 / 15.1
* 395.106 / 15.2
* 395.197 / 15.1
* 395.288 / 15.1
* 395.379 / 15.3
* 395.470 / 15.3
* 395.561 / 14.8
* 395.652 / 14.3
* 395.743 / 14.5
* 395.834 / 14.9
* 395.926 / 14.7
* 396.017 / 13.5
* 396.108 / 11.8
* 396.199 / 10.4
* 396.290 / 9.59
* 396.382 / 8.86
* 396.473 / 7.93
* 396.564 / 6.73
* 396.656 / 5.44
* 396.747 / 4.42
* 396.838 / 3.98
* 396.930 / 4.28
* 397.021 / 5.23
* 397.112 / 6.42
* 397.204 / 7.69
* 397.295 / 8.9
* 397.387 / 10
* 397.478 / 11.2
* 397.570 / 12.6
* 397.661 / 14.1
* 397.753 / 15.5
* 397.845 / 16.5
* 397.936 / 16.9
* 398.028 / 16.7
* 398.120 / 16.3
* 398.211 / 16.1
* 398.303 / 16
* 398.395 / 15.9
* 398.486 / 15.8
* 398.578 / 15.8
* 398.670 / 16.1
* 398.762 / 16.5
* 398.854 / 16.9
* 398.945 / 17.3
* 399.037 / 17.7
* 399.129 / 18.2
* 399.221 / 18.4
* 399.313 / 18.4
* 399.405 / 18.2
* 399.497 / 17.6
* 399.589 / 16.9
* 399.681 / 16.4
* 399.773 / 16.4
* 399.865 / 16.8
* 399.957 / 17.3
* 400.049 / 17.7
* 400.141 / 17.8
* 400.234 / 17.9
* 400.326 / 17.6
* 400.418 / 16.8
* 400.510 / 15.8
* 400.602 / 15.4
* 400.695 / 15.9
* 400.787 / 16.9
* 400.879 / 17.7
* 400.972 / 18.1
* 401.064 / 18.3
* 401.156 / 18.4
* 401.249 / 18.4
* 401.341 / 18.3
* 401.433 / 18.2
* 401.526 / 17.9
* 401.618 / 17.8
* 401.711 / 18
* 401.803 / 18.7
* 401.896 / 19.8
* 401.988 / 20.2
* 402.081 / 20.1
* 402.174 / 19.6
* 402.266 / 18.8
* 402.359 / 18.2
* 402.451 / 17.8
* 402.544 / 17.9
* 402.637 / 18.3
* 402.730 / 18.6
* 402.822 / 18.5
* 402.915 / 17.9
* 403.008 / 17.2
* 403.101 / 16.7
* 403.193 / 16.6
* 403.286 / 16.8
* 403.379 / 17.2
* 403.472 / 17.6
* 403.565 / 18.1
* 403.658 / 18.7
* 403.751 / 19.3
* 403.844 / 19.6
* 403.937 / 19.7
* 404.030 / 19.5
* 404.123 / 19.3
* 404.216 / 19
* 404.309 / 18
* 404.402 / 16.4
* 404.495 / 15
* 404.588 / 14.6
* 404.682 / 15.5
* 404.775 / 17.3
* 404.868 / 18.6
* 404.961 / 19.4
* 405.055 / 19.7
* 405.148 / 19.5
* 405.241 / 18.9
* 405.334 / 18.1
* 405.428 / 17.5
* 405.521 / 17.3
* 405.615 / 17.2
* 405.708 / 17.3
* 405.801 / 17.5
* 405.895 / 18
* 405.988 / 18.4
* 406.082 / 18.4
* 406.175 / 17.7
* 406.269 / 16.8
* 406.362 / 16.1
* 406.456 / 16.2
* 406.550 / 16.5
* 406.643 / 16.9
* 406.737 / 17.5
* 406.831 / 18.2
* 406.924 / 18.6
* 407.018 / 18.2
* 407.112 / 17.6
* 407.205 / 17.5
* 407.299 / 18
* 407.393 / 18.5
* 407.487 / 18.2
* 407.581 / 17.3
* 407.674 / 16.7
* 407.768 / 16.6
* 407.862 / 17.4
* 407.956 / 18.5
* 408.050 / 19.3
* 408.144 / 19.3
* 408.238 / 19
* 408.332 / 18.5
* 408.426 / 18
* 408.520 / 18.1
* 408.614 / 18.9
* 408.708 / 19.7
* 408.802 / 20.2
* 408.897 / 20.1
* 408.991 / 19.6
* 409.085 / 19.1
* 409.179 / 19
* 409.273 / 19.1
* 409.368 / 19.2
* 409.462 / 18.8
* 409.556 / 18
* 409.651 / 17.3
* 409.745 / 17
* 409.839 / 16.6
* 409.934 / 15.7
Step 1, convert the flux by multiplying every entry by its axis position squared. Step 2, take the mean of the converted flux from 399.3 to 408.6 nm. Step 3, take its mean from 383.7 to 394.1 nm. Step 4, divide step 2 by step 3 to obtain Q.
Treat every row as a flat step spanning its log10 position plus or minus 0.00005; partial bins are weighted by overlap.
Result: 1.49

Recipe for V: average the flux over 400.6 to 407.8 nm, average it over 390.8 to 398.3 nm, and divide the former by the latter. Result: 1.55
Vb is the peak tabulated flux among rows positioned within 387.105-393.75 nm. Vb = 16.7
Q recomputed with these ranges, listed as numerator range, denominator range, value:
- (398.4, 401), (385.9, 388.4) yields 1.22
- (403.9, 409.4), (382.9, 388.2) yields 1.49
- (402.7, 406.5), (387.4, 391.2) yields 1.38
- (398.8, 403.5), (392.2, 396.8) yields 1.76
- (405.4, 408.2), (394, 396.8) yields 1.51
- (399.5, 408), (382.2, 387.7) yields 1.50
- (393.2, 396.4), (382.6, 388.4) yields 0.90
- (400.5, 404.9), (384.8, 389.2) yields 1.36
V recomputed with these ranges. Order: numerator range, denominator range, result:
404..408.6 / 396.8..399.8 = 1.25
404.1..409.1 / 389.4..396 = 1.44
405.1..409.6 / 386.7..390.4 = 1.30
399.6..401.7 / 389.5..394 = 1.47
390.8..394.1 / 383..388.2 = 0.80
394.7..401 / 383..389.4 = 1.07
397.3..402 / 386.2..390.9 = 1.18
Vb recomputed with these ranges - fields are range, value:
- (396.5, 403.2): 20.2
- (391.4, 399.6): 18.4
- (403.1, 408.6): 19.7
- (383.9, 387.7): 16.5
